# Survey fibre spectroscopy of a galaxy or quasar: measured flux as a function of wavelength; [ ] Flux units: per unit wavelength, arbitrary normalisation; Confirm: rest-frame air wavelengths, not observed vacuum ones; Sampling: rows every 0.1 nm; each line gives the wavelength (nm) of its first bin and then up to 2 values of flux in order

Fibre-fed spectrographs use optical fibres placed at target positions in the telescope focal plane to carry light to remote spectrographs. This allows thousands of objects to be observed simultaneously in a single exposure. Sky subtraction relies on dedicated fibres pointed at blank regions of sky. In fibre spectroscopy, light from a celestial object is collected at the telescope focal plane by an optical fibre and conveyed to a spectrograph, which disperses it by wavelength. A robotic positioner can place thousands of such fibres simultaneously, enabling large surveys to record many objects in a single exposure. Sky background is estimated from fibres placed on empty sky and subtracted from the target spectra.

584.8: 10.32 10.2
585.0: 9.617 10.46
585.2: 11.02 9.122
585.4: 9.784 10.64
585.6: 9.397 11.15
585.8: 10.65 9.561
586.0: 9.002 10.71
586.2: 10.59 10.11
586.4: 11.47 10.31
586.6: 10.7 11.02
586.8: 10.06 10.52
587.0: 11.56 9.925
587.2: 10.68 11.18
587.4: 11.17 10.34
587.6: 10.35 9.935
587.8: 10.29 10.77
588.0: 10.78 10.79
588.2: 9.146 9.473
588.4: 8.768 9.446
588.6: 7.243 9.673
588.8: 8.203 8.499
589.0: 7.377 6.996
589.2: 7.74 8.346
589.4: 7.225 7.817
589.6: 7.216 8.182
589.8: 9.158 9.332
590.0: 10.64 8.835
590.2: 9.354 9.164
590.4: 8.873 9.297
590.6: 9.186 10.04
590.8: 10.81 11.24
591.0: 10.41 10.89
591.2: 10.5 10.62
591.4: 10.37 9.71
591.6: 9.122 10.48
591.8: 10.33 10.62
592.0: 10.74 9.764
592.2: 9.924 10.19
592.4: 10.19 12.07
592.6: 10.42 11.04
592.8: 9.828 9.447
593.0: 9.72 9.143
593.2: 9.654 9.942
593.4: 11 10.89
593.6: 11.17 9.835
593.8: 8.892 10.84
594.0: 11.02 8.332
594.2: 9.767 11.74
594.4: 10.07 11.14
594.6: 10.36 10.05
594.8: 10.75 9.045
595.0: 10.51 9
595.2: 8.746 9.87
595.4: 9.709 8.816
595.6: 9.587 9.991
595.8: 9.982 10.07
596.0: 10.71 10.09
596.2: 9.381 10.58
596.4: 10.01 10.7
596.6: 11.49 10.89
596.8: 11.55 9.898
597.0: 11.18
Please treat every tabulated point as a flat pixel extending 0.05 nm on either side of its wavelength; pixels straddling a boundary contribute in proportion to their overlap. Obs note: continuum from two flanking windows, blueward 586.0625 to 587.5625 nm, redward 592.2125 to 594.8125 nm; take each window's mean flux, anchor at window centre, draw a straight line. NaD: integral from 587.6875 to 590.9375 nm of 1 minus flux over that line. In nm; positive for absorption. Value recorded 0.45 nm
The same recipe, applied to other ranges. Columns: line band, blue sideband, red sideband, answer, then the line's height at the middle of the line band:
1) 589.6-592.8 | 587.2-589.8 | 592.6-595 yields -0.11 nm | 9.65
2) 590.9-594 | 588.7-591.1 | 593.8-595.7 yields -0.27 nm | 9.46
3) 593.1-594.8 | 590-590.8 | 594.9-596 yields -0.12 nm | 9.59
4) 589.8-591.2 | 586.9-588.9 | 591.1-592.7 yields 0.05 nm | 10.2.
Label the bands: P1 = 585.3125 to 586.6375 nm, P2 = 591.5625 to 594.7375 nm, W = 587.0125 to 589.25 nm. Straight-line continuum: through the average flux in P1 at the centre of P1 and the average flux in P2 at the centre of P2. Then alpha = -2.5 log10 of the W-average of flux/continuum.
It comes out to 0.082 mag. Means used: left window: 10.3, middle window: 9.52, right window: 10.2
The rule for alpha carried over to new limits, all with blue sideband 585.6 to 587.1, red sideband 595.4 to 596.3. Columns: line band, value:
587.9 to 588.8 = 0.101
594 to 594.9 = -0.032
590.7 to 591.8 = -0.025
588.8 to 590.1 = 0.240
